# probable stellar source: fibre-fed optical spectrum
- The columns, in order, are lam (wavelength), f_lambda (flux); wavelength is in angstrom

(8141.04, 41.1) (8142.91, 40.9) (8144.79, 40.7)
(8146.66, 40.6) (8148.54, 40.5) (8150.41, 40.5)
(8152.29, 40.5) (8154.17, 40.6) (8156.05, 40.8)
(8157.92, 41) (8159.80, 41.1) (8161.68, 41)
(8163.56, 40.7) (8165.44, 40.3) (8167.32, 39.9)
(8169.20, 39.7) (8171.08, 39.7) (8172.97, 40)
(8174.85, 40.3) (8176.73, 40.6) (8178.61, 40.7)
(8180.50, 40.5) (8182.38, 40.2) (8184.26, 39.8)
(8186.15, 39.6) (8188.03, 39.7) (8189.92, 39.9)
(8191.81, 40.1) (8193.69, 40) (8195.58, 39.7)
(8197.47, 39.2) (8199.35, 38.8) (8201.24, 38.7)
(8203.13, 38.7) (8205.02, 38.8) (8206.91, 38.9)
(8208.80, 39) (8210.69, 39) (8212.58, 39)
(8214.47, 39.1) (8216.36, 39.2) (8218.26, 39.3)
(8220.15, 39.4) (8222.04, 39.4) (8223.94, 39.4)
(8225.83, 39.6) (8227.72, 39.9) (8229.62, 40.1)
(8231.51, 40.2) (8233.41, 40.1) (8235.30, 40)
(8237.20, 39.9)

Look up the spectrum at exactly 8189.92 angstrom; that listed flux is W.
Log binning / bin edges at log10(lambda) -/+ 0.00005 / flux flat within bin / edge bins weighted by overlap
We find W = 39.9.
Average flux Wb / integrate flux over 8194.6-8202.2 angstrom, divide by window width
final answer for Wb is 39.1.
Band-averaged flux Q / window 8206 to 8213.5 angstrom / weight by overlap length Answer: 39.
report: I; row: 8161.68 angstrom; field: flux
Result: 41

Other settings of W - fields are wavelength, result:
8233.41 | 40.1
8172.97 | 40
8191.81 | 40.1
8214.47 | 39.1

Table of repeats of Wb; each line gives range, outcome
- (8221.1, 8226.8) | 39.5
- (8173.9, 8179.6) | 40.5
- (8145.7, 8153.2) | 40.6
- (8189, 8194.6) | 40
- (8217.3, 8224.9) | 39.3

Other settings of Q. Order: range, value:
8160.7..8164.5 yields 40.8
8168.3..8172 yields 39.7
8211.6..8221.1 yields 39.2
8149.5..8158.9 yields 40.7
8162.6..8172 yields 40.1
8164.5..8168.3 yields 40.1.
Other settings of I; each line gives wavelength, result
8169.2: 39.7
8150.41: 40.5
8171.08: 39.7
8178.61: 40.7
